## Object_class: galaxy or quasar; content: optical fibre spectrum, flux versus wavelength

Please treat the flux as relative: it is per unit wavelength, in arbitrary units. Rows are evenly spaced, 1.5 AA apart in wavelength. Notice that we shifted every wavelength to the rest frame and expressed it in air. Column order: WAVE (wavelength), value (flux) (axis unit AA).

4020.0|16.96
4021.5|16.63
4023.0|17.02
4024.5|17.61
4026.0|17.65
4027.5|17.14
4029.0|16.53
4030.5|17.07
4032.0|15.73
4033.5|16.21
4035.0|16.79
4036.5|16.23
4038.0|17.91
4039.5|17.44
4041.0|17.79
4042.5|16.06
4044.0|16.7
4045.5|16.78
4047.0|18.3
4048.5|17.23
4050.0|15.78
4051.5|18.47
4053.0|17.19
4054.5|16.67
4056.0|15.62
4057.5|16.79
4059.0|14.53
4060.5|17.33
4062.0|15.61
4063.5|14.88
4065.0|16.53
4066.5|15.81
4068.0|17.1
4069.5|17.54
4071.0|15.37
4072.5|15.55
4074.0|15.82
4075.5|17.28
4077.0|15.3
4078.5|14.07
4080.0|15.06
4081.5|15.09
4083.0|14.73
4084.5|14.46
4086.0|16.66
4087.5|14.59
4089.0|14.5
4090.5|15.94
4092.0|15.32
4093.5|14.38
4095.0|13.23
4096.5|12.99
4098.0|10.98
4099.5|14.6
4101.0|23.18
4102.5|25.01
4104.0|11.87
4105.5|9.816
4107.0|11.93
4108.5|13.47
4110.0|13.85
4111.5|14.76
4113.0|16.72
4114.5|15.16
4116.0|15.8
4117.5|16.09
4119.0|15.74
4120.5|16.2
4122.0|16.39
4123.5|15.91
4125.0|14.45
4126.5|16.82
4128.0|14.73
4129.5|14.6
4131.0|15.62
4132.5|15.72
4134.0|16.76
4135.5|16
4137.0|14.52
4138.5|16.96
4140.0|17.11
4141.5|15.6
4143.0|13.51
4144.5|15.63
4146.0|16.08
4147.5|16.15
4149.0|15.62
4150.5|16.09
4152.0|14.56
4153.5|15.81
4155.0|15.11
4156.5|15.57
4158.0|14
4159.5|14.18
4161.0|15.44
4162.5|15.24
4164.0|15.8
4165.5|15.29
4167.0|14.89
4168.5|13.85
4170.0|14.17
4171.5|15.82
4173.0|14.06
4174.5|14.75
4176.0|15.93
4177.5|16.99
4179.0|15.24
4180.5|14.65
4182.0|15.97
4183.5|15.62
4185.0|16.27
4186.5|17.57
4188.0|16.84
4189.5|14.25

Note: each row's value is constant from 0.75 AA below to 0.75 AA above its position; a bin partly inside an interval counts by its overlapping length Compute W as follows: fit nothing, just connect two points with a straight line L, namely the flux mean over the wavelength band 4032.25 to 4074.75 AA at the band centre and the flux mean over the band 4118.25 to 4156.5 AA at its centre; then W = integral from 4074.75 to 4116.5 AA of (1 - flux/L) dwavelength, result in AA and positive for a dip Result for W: 2.8 AA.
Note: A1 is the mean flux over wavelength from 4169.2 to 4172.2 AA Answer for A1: 15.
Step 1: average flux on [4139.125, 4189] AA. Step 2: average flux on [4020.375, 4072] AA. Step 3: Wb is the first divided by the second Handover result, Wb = 0.9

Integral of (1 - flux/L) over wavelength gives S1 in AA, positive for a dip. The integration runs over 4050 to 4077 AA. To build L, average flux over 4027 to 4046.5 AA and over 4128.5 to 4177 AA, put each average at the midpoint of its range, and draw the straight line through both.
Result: 0.3 AA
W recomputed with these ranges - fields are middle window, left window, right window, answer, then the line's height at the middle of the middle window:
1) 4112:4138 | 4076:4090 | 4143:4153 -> -0.6 AA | 15.3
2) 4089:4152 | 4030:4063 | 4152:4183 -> 1.4 AA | 15.7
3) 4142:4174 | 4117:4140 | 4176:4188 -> 1.7 AA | 16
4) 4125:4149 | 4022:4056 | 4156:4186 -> 0.0 AA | 15.7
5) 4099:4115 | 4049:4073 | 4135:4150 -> 0.5 AA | 16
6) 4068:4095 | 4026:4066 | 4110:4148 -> 1.5 AA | 16.3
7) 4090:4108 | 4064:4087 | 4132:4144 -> 1.0 AA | 15.7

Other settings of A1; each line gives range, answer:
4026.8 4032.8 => 16.6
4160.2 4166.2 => 15.4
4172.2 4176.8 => 14.9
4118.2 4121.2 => 16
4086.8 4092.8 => 15.1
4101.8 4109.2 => 14.4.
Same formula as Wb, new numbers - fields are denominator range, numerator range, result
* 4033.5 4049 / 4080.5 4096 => 0.87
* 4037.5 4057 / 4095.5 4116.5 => 0.88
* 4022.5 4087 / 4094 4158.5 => 0.94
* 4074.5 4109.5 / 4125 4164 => 1.03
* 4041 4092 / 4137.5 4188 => 0.96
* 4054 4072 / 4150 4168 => 0.94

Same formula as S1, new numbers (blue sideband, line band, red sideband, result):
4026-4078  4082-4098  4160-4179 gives 1.6 AA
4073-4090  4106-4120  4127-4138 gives 0.6 AA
